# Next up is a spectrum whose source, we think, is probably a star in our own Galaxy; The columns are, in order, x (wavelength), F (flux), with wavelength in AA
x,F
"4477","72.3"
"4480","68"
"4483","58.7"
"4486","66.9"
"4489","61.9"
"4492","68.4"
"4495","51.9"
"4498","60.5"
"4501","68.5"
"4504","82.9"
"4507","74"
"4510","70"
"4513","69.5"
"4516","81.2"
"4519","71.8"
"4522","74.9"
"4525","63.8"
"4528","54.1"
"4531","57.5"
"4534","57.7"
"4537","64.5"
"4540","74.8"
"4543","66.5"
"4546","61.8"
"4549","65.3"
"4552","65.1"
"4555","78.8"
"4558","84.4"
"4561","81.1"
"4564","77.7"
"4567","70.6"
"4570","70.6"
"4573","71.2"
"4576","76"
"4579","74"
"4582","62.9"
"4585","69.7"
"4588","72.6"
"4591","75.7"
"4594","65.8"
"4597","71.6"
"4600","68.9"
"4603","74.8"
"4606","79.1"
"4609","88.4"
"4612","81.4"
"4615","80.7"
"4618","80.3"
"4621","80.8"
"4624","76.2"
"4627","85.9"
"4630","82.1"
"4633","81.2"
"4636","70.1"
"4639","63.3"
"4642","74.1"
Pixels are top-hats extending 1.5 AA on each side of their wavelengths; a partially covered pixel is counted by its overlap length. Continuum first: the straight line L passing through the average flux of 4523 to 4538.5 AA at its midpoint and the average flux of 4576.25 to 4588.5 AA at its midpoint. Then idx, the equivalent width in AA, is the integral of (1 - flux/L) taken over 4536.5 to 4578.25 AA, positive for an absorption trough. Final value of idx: -4.46 AA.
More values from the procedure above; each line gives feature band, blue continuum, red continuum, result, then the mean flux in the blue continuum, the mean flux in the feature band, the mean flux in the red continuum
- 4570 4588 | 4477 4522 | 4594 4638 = 0.99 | 68.5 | 70.9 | 78.1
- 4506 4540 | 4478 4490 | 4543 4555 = -1.03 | 64.3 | 67.4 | 66.2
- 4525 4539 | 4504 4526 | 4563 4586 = 2.51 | 73.1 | 59.6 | 71.5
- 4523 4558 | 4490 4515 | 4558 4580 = 3.27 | 68.3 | 65.5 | 75.1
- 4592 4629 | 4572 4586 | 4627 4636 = -0.59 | 70.8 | 77.9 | 80.4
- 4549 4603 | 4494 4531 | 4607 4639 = 1.66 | 68.4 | 72.6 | 79.9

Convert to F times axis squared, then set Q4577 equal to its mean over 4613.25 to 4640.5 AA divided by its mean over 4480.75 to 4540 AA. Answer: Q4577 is 1.2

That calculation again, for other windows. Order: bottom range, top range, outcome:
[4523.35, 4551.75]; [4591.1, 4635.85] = 1.28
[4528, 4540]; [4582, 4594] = 1.18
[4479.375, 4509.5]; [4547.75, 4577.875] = 1.15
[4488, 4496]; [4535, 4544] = 1.14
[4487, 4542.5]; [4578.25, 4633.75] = 1.19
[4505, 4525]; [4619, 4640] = 1.11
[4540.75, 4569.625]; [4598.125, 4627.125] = 1.12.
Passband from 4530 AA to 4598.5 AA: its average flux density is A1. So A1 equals 70.3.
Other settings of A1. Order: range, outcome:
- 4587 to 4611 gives 74.8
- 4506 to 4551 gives 67.1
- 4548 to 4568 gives 75.1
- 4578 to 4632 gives 76.2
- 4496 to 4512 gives 70.5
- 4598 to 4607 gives 73.8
